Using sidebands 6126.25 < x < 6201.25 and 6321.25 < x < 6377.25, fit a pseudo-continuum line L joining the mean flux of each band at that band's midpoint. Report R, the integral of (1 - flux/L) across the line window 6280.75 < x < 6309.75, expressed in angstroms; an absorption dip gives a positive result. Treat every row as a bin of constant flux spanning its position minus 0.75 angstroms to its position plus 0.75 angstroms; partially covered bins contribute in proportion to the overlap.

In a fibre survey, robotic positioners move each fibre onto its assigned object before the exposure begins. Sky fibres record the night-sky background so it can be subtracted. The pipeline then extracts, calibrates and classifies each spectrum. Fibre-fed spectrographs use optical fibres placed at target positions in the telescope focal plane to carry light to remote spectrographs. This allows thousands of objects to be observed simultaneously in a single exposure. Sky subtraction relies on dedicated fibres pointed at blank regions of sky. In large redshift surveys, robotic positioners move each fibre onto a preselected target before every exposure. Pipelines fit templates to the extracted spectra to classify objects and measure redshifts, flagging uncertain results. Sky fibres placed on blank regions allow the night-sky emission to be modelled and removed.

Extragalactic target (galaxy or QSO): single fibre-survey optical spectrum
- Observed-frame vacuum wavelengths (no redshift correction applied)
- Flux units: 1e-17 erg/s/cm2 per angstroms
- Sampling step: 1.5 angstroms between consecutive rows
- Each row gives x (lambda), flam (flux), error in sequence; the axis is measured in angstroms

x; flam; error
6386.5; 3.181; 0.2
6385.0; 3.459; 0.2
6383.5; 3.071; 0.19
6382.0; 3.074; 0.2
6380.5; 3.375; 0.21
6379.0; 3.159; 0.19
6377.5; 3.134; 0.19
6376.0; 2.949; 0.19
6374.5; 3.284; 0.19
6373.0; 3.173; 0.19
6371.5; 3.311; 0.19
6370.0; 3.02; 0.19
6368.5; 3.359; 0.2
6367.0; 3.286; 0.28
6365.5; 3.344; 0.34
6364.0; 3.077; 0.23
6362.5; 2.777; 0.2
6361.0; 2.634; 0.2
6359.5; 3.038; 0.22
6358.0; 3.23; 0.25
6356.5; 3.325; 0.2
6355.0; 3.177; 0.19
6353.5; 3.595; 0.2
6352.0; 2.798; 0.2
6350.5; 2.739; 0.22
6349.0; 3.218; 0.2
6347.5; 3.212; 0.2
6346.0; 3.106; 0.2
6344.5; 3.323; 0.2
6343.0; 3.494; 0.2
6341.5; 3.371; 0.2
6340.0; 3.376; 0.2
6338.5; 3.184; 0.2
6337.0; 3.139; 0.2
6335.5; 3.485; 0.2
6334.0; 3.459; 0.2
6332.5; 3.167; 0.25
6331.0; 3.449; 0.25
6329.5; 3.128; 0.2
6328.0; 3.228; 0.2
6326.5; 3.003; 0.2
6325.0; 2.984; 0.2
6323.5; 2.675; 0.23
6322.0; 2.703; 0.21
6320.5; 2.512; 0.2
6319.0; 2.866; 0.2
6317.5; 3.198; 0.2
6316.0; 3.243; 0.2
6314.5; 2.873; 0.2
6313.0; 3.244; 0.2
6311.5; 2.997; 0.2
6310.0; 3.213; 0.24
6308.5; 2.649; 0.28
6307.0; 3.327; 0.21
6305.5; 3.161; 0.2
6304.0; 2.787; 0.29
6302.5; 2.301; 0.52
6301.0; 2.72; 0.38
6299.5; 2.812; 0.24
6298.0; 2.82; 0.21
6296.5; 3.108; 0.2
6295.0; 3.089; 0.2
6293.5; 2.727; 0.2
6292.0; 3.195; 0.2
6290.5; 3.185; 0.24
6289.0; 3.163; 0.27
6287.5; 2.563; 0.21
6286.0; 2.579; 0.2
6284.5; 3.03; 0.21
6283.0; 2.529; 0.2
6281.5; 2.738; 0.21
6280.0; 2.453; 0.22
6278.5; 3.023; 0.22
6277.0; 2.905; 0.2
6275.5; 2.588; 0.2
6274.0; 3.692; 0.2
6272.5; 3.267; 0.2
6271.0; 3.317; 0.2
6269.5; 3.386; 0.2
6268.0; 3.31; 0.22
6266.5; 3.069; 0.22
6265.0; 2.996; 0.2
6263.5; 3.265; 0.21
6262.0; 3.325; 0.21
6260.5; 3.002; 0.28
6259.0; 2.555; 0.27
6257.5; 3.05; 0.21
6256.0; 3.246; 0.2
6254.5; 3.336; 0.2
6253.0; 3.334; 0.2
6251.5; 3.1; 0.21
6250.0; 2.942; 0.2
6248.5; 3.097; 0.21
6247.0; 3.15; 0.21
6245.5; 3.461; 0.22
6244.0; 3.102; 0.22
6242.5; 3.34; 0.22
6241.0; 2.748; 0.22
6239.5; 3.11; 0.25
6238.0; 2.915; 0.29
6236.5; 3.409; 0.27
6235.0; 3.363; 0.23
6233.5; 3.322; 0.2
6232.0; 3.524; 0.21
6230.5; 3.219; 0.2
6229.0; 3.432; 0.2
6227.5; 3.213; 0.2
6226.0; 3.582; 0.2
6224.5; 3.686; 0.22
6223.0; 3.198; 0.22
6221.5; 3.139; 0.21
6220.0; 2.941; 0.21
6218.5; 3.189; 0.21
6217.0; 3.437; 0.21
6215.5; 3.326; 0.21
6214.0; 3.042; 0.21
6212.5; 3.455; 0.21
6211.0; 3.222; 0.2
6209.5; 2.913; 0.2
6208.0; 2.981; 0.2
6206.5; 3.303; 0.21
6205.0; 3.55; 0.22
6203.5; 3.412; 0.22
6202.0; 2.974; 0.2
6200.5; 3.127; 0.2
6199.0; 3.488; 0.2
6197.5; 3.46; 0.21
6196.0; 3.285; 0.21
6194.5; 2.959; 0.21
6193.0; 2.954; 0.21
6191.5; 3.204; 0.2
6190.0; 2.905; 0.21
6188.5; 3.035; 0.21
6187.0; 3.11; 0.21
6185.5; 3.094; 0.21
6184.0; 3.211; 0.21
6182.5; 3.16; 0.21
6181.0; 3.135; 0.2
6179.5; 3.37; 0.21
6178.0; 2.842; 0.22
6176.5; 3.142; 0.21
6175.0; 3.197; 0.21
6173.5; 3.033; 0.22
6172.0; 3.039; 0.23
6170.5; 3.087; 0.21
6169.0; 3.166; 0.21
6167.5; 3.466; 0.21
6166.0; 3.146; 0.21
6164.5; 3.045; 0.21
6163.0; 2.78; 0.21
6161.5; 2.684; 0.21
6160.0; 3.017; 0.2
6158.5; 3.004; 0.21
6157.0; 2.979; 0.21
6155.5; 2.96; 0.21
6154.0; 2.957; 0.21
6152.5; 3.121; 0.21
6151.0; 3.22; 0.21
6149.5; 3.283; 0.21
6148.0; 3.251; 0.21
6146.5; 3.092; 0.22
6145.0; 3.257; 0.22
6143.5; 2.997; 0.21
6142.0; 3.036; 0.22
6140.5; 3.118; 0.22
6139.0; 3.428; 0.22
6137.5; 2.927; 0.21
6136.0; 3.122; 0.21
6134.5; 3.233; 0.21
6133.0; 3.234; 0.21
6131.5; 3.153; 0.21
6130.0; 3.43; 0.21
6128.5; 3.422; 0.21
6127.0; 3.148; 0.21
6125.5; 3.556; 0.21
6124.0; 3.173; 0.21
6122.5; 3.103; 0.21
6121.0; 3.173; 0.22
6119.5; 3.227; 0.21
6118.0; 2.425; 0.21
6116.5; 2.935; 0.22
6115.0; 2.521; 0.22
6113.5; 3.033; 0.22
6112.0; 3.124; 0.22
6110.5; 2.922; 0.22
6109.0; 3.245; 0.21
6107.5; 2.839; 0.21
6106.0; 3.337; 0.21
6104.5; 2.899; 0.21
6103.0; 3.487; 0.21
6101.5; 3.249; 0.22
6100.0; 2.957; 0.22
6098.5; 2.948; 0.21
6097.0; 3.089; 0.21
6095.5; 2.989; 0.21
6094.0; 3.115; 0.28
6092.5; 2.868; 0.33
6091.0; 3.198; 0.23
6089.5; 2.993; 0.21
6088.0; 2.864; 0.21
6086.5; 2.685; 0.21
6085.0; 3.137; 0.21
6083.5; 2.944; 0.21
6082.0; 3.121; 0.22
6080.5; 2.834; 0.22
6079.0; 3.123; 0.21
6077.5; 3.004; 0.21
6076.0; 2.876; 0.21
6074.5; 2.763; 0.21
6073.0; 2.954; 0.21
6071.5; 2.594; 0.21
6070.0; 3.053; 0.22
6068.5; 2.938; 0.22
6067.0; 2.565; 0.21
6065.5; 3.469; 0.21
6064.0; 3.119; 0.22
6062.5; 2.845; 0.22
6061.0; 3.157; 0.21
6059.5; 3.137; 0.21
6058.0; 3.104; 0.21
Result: 2.5 angstroms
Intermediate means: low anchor 3.13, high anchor 3.16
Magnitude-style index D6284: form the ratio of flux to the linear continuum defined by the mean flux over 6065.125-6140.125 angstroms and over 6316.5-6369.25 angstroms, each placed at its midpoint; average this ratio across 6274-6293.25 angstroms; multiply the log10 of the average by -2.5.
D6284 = 0.092 mag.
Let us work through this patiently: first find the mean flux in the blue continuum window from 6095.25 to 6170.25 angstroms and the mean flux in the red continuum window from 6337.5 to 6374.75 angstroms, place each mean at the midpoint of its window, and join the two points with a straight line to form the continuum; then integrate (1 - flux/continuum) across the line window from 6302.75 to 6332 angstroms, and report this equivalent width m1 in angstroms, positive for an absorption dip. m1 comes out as 1.5 angstroms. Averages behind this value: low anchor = 3.1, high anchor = 3.18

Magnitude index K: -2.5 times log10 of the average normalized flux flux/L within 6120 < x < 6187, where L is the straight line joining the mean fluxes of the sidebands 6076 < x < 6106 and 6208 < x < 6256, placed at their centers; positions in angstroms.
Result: -0.01 mag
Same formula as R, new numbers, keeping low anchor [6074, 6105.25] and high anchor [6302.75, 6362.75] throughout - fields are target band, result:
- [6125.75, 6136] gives -0.8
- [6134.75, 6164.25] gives -0.4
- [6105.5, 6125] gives 0.1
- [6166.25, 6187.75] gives -0.7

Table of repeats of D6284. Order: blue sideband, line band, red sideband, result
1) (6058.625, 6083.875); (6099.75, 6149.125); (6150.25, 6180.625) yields -0.036 mag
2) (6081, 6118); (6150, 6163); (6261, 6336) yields 0.008 mag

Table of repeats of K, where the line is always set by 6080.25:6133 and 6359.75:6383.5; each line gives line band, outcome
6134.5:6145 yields -0.02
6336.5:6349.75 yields -0.05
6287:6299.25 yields 0.04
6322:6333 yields 0.02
